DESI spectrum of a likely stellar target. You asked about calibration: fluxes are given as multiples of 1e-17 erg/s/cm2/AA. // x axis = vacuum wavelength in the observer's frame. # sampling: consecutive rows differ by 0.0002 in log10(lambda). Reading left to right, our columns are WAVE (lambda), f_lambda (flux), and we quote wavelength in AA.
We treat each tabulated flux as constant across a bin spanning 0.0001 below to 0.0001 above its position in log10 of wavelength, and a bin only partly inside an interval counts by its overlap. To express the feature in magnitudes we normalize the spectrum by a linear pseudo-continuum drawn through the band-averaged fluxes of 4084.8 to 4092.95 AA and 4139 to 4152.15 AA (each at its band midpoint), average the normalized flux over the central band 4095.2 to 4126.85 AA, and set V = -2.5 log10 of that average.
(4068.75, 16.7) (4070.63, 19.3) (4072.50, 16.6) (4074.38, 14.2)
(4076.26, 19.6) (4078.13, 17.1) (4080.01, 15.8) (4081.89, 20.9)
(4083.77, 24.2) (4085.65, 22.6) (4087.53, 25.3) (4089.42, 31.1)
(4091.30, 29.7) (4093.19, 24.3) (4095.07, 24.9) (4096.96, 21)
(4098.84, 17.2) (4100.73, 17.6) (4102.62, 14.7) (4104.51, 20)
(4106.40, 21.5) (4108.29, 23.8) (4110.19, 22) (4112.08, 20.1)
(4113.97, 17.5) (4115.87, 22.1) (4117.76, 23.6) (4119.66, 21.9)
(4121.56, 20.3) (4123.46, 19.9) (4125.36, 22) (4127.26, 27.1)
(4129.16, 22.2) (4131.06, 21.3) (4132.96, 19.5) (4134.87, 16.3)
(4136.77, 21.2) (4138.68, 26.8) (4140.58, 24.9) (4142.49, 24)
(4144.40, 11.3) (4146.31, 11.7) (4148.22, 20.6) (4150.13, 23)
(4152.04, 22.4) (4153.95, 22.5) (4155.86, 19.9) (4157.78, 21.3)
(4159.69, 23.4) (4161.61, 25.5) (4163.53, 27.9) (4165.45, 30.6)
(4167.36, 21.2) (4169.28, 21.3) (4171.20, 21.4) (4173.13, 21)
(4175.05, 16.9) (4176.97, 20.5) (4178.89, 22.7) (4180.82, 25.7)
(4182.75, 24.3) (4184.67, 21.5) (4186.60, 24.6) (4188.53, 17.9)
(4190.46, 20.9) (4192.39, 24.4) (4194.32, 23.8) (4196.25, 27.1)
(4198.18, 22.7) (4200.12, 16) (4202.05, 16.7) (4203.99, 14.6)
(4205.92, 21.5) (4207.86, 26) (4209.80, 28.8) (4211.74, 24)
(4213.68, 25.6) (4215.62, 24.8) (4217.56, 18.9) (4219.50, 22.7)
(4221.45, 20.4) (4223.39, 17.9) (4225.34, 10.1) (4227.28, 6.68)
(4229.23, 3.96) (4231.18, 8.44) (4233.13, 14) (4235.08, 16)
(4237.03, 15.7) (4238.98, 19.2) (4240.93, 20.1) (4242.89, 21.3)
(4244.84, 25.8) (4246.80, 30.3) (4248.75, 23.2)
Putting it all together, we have 0.17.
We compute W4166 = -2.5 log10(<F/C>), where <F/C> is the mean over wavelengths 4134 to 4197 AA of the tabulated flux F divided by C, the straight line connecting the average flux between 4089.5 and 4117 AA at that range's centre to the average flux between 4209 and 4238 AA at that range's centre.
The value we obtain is -0.15 mag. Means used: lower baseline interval 21.5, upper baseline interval 17.1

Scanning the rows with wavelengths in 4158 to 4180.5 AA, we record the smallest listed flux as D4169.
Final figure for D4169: 16.9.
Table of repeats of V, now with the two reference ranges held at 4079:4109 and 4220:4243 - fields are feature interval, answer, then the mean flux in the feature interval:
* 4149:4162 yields -0.20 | 22.4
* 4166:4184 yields -0.24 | 21.9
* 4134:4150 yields -0.02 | 19.8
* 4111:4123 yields 0.00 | 20.9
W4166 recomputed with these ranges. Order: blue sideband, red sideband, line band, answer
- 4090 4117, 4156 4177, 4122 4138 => 0.03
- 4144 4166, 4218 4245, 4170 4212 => -0.17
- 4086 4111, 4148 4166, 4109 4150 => 0.11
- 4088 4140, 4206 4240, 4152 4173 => -0.16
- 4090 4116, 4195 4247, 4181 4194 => -0.15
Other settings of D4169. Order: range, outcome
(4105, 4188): 11.3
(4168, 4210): 14.6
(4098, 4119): 14.7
